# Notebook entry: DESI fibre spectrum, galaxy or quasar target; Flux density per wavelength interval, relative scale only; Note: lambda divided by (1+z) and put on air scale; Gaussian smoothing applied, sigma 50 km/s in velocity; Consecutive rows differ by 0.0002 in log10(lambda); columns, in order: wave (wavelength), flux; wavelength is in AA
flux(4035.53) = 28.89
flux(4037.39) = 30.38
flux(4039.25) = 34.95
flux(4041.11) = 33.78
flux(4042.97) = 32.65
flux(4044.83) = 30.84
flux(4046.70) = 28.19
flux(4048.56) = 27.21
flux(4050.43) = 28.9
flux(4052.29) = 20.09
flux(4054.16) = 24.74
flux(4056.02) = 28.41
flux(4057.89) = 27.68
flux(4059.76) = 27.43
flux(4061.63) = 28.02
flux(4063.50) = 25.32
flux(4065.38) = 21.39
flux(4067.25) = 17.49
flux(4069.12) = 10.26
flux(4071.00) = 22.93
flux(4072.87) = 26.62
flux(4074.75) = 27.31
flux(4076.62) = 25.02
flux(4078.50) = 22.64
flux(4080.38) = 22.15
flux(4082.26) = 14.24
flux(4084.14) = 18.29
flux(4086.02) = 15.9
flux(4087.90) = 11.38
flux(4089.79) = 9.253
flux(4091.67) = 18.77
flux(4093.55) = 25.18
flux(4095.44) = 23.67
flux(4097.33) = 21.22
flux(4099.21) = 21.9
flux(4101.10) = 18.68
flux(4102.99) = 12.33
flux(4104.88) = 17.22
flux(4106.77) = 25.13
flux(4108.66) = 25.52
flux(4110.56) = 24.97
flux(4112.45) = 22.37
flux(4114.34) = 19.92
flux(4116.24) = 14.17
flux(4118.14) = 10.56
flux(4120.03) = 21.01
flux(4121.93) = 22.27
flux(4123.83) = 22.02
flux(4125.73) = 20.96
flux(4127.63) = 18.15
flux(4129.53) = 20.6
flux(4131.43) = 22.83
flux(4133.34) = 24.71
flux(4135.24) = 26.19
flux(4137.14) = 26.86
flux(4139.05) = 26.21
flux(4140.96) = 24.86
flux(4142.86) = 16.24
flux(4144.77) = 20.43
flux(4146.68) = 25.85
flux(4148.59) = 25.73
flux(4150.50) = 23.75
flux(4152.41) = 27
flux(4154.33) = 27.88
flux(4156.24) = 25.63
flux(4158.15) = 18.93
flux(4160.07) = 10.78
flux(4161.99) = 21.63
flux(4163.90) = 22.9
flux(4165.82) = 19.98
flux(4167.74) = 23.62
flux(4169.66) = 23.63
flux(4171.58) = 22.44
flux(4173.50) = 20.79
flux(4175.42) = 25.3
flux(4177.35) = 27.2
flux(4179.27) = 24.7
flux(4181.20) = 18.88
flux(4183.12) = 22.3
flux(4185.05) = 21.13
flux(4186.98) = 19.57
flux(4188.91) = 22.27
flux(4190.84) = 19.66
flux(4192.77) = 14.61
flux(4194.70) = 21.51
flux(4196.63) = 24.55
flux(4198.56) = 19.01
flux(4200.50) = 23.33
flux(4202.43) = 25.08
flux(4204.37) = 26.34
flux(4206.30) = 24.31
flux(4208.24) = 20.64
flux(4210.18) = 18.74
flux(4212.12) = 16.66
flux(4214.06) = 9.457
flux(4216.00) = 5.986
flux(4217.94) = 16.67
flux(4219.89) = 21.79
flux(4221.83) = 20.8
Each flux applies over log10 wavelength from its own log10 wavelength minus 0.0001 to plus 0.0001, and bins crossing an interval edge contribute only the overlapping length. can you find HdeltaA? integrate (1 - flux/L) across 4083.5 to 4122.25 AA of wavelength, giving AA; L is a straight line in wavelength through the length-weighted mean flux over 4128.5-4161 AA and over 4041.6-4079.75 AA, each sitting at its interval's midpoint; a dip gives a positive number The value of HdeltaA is 8.3 AA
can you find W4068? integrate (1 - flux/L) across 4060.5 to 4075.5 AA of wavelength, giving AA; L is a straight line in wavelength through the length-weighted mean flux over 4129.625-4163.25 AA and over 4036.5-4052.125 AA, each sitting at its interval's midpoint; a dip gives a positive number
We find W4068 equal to 3.3 AA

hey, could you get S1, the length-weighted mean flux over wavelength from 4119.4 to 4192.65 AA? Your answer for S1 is 22.4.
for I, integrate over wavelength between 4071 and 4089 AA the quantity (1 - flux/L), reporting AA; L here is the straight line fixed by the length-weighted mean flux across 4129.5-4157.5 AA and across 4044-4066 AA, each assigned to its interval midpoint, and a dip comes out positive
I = 3.85 AA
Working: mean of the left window 26.6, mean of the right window 24.4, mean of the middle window 20.4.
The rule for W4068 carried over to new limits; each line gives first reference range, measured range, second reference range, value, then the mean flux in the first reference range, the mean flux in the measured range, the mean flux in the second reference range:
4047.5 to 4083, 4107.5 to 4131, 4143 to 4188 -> 2.8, 23.6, 20.3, 22.5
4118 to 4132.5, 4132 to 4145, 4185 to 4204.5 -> -2.1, 20.4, 23.8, 21.4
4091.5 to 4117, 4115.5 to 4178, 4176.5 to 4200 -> -3.1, 20.9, 22.2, 21.3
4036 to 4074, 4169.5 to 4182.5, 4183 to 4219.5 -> -1.6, 26.4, 23.2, 19.5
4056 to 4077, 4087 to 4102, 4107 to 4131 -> 2.2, 23.8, 18.8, 20.4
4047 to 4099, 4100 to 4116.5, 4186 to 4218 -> 0.8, 22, 20.3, 19.4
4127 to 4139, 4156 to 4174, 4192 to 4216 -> 0.8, 23.6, 20.9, 19.8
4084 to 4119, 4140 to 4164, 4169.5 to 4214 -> -2.5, 18.8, 22.4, 21.6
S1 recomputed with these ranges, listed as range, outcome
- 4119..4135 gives 21.7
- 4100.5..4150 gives 21.4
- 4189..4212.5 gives 21.4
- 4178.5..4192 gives 21.1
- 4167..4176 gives 23.1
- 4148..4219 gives 21.1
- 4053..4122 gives 20.8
